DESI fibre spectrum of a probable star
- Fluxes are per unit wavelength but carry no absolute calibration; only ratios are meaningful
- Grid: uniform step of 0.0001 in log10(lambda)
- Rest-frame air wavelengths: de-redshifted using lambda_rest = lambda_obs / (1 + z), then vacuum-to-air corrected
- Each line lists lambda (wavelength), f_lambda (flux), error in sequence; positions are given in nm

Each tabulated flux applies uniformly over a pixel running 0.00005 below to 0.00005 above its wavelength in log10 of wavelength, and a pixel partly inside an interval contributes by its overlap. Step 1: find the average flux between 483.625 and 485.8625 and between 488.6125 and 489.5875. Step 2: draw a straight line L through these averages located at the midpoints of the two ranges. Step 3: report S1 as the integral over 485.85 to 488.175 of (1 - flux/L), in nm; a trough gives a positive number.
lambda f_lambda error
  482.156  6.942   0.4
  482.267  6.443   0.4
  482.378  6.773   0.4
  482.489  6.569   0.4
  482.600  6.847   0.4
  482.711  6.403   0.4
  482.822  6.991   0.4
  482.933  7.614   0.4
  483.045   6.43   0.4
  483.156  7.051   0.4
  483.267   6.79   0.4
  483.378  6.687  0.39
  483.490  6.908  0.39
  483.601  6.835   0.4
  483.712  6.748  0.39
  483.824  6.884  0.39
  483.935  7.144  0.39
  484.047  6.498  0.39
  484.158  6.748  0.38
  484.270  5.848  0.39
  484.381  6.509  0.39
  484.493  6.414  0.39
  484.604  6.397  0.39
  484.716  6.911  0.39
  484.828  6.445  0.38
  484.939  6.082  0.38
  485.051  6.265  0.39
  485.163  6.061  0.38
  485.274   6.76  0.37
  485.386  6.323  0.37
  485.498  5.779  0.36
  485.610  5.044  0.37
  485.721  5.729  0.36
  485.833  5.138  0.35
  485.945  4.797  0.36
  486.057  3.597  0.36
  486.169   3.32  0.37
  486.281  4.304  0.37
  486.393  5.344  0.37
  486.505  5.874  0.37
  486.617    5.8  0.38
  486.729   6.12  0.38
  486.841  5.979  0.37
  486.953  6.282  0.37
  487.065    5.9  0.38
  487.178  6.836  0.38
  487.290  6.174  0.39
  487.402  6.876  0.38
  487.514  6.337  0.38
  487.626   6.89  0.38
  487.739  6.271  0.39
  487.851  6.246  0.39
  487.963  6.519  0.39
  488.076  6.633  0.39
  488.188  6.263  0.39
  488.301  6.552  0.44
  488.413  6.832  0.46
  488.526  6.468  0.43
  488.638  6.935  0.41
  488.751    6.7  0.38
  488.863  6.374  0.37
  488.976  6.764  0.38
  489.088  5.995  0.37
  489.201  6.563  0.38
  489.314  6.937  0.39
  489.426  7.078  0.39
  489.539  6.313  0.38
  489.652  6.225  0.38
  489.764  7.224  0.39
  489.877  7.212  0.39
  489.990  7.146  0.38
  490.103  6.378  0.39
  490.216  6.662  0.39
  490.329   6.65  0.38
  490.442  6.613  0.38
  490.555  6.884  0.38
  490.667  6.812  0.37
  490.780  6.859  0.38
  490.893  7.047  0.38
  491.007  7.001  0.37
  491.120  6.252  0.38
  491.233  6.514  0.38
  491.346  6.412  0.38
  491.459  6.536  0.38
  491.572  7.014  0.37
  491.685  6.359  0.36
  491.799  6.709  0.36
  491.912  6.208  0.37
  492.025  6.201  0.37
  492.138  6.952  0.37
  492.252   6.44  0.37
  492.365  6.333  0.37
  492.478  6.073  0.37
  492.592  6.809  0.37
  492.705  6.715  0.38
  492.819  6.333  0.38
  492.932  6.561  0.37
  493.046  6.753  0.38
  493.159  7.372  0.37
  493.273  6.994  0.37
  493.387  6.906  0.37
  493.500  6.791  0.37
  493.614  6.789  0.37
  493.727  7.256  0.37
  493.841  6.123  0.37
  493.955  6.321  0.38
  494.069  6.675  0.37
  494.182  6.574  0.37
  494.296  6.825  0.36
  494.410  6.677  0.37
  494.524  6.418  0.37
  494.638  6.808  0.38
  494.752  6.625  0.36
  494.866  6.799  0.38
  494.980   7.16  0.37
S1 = 0.24 nm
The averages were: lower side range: 6.31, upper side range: 6.62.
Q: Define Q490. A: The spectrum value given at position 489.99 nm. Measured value 7.146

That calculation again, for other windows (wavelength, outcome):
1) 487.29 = 6.174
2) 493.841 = 6.123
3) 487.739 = 6.271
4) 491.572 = 7.014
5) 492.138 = 6.952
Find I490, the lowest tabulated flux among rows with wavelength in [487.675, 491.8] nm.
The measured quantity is 5.995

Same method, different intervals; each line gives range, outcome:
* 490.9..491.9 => 6.252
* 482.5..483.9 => 6.403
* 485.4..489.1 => 3.32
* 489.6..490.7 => 6.225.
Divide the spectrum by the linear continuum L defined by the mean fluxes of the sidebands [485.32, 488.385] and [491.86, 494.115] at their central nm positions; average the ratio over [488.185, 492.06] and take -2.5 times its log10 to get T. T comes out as -0.07 mag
